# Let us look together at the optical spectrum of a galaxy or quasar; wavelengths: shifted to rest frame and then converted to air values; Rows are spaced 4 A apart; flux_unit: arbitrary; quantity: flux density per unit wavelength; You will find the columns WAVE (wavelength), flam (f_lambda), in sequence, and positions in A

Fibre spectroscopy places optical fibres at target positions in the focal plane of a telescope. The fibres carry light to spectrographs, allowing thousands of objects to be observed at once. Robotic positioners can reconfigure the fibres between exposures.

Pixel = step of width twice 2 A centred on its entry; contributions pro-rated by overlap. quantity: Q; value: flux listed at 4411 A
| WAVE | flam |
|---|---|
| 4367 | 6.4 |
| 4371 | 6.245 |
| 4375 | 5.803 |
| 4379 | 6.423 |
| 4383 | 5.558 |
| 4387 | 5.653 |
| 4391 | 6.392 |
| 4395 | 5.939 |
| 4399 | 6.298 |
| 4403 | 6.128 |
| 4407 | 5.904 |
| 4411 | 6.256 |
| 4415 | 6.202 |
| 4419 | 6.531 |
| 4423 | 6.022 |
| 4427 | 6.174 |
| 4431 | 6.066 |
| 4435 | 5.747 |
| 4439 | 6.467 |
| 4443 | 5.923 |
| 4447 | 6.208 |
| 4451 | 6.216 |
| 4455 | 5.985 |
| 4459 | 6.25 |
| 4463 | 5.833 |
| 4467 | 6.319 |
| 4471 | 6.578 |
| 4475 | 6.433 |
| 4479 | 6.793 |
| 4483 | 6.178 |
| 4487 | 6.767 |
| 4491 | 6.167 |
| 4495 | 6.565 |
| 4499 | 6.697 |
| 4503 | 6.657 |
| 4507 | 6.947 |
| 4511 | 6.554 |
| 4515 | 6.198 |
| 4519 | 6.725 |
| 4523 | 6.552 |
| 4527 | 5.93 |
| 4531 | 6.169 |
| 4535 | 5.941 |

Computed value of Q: 6.256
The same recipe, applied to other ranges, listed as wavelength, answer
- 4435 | 5.747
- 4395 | 5.939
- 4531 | 6.169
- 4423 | 6.022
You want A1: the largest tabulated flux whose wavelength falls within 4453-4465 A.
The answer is 6.25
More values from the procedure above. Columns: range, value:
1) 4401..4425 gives 6.531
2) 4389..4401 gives 6.392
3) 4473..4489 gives 6.793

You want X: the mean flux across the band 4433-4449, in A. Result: 6.09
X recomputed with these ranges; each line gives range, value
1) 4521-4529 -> 6.24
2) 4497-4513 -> 6.71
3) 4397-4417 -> 6.16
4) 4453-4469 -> 6.1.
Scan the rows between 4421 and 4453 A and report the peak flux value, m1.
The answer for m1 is 6.467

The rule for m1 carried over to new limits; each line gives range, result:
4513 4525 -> 6.725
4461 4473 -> 6.578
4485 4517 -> 6.947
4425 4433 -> 6.174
